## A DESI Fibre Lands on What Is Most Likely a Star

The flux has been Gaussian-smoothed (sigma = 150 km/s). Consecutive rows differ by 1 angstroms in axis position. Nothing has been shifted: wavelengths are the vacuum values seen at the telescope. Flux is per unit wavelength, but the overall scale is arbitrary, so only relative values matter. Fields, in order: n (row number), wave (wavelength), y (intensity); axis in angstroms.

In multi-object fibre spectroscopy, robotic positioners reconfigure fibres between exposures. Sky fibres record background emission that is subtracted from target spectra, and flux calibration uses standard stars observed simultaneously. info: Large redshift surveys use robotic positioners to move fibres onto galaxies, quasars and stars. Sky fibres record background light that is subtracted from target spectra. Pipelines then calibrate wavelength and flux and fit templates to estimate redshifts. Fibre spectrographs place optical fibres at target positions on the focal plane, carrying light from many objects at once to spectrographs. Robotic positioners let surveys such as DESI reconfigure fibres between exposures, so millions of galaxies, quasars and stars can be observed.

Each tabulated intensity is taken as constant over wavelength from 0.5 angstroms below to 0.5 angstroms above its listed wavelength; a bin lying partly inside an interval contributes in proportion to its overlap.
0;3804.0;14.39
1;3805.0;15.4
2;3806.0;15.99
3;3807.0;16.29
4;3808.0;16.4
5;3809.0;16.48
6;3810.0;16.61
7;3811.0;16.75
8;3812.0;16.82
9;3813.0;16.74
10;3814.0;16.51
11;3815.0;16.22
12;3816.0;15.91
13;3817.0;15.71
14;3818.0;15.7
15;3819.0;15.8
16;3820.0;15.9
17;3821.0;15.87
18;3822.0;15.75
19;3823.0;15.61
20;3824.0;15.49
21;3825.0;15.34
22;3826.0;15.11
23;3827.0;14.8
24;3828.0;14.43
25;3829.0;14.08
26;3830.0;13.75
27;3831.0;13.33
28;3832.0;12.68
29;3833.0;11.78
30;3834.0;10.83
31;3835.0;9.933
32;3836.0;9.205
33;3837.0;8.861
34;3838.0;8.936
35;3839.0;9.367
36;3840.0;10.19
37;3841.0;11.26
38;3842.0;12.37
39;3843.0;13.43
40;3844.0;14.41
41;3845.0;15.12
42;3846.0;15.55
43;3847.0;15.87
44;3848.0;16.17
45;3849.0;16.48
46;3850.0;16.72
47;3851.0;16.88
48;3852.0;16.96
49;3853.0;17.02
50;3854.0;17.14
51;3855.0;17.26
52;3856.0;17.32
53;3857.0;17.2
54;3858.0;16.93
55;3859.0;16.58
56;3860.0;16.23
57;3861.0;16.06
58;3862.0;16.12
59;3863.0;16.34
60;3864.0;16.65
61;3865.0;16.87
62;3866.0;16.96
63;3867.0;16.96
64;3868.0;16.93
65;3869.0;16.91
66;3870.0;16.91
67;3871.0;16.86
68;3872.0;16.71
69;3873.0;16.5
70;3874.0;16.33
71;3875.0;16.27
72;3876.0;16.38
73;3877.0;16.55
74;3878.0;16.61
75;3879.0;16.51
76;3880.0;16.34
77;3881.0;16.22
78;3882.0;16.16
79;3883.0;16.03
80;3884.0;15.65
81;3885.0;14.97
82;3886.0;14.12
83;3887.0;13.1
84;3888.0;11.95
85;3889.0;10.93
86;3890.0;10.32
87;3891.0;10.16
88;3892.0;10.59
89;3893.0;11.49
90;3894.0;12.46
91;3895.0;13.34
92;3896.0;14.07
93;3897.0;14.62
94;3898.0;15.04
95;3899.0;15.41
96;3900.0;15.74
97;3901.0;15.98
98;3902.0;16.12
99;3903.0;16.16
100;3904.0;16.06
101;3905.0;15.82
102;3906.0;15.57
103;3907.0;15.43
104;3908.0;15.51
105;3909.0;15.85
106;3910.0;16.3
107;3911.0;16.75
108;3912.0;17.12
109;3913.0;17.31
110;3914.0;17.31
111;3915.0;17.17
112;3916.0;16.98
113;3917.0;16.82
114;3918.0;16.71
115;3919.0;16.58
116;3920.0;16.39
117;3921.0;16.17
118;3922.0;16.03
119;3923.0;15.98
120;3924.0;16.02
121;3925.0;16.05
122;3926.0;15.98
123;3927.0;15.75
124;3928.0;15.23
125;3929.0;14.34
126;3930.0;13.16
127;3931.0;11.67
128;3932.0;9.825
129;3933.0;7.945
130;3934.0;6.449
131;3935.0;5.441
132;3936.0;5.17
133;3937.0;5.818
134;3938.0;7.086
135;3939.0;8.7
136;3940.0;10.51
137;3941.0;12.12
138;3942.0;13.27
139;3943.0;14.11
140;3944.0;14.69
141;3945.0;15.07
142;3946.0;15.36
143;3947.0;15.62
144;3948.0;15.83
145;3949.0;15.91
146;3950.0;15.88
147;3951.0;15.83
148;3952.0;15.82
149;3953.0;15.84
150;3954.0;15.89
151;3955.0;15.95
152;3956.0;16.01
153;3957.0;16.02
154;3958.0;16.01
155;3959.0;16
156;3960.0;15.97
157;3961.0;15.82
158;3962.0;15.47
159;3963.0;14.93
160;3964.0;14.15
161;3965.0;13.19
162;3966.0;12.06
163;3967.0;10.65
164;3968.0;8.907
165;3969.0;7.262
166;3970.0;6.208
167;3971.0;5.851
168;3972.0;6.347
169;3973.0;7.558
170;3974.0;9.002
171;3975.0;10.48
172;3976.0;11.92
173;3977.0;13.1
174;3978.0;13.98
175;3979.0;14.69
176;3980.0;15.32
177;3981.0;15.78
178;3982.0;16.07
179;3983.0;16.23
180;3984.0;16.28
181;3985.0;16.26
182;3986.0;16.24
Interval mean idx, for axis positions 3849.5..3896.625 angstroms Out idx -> 15.5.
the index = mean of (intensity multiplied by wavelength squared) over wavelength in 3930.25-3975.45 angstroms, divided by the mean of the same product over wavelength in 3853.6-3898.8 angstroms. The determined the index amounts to 0.82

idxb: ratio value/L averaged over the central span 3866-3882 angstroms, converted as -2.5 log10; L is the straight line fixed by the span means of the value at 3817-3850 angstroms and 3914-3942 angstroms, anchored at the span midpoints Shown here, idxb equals -0.24 mag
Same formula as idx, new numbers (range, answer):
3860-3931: 15.5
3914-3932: 15.6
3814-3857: 14.4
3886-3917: 14.7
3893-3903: 14.7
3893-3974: 13.8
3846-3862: 16.7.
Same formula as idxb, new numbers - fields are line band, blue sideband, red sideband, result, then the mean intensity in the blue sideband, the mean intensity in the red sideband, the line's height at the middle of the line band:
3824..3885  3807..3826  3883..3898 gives -0.06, 16.1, 12.9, 14.4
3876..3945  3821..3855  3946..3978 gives -0.05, 13.9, 13.1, 13.4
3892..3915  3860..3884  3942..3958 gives 0.05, 16.5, 15.5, 16.1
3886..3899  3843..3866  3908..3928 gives 0.29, 16.4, 16.4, 16.4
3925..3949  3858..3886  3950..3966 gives 0.30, 16.4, 15.4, 15.7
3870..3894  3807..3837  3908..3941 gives -0.04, 14.7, 13.6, 14.1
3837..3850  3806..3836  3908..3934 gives 0.14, 15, 15.2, 15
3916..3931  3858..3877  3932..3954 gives -0.18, 16.6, 12.1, 13.2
